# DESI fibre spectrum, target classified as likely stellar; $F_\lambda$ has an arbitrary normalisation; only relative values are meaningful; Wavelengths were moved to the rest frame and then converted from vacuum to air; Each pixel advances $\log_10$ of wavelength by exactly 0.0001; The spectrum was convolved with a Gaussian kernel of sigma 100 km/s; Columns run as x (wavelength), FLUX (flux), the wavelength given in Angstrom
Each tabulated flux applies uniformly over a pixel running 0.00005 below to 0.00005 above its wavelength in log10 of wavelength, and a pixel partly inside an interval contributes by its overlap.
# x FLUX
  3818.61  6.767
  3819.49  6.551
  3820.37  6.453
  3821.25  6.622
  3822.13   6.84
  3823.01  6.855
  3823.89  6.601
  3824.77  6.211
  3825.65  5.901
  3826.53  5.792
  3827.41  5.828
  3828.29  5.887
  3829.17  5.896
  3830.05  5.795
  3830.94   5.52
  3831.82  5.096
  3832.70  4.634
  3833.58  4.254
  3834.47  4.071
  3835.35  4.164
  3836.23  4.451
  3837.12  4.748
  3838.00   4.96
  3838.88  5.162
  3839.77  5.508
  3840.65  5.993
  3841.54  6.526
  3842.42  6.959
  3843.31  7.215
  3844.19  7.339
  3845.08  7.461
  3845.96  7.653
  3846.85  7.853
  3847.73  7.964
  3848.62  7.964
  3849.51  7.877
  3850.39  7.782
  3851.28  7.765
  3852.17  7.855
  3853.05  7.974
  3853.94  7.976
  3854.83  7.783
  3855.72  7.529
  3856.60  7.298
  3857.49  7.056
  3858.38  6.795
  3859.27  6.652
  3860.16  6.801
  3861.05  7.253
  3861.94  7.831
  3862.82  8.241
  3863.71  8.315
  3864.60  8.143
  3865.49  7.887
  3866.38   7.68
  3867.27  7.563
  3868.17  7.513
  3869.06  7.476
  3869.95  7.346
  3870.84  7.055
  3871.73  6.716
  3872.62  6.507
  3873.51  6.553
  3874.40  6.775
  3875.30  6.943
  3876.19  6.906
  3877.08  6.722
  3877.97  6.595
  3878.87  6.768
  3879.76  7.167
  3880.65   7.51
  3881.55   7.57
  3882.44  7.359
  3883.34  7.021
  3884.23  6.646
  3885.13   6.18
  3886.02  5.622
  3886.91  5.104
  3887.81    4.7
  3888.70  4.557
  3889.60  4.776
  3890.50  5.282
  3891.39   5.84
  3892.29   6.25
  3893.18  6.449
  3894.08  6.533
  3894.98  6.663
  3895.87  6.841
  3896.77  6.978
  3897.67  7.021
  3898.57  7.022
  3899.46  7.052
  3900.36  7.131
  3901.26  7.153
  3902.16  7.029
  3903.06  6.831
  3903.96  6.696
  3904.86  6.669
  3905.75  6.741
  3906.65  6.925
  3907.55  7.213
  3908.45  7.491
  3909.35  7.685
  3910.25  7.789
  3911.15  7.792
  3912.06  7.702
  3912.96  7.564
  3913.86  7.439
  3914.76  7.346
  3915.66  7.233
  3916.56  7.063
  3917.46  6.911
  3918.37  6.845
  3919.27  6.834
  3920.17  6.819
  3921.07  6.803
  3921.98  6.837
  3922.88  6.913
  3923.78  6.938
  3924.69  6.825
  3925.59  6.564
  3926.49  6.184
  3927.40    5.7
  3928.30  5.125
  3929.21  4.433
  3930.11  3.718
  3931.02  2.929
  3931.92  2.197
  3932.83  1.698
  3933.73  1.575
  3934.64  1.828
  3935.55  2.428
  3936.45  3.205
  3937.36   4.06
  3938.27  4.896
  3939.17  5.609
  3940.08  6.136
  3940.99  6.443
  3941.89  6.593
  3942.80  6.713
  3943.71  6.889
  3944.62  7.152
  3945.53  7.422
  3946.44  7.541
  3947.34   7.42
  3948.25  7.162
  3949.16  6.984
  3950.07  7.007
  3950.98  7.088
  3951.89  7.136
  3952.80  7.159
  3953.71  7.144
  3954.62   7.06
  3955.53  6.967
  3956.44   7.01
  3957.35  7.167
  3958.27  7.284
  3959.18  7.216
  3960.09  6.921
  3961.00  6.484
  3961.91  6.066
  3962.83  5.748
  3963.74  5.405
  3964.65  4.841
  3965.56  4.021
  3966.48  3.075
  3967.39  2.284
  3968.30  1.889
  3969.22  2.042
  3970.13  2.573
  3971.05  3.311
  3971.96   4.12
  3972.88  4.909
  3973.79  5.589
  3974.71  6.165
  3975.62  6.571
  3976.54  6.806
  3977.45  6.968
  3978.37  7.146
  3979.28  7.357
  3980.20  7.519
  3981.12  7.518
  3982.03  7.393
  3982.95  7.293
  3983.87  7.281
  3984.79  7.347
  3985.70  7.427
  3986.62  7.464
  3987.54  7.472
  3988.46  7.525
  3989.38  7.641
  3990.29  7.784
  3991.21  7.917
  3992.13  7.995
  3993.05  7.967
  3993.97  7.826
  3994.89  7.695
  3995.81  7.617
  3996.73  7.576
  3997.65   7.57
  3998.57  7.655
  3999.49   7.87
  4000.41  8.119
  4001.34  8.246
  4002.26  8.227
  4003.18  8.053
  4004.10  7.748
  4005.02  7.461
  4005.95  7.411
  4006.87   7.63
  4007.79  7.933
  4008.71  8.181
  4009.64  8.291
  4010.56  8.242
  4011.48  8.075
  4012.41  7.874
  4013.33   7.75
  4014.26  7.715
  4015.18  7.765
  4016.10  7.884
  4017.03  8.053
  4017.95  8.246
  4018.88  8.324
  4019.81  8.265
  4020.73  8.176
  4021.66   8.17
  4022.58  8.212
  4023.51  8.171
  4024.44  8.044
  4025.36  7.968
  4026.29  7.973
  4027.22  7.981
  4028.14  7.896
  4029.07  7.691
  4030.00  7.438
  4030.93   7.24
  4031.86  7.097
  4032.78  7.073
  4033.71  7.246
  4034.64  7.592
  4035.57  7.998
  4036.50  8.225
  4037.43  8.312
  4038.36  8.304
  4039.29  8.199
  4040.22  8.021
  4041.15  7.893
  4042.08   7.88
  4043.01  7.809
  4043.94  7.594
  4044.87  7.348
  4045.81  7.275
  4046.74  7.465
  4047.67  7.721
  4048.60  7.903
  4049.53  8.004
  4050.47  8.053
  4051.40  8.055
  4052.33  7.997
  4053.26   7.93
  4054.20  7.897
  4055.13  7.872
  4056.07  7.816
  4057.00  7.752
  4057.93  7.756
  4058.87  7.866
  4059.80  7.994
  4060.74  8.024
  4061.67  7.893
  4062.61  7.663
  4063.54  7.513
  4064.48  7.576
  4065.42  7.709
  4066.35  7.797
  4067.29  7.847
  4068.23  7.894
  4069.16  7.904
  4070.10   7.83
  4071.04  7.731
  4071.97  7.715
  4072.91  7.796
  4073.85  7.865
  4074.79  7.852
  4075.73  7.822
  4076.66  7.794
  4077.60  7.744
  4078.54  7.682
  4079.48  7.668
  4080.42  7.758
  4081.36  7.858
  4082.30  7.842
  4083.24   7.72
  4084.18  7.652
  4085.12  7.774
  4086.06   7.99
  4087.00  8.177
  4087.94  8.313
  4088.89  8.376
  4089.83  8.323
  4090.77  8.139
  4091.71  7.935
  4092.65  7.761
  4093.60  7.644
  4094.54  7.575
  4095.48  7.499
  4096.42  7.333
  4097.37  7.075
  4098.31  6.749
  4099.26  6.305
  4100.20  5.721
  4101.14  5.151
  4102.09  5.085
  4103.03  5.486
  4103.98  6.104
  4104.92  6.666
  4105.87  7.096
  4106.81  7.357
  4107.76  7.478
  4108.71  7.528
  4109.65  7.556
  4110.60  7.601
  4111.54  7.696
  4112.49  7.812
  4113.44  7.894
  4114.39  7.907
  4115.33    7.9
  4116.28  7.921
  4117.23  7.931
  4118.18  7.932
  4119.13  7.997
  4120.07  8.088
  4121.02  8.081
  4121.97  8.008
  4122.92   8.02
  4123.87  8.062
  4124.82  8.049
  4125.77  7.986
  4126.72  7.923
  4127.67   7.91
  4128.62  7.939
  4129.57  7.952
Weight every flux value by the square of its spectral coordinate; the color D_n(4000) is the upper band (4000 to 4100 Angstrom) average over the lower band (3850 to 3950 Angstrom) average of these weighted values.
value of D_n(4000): 1.3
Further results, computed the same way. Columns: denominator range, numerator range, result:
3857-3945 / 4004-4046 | 1.31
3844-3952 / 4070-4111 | 1.23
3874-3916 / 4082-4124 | 1.23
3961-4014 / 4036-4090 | 1.21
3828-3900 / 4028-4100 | 1.29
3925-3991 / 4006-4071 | 1.41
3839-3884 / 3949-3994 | 0.92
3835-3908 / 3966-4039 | 1.13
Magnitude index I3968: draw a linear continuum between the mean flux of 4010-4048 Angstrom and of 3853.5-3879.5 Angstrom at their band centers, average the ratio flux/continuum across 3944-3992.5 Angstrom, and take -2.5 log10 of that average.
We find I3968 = 0.20 mag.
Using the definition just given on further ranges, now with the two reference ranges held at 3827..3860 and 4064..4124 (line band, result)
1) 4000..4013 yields -0.11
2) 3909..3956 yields 0.13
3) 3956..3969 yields 0.30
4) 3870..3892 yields 0.04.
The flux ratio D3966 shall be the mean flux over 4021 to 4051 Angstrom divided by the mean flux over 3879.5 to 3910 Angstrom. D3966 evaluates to 1.2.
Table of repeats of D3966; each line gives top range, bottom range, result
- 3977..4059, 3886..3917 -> 1.16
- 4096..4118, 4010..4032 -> 0.88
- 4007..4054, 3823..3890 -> 1.19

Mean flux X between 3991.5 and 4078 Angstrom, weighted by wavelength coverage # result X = 7.85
